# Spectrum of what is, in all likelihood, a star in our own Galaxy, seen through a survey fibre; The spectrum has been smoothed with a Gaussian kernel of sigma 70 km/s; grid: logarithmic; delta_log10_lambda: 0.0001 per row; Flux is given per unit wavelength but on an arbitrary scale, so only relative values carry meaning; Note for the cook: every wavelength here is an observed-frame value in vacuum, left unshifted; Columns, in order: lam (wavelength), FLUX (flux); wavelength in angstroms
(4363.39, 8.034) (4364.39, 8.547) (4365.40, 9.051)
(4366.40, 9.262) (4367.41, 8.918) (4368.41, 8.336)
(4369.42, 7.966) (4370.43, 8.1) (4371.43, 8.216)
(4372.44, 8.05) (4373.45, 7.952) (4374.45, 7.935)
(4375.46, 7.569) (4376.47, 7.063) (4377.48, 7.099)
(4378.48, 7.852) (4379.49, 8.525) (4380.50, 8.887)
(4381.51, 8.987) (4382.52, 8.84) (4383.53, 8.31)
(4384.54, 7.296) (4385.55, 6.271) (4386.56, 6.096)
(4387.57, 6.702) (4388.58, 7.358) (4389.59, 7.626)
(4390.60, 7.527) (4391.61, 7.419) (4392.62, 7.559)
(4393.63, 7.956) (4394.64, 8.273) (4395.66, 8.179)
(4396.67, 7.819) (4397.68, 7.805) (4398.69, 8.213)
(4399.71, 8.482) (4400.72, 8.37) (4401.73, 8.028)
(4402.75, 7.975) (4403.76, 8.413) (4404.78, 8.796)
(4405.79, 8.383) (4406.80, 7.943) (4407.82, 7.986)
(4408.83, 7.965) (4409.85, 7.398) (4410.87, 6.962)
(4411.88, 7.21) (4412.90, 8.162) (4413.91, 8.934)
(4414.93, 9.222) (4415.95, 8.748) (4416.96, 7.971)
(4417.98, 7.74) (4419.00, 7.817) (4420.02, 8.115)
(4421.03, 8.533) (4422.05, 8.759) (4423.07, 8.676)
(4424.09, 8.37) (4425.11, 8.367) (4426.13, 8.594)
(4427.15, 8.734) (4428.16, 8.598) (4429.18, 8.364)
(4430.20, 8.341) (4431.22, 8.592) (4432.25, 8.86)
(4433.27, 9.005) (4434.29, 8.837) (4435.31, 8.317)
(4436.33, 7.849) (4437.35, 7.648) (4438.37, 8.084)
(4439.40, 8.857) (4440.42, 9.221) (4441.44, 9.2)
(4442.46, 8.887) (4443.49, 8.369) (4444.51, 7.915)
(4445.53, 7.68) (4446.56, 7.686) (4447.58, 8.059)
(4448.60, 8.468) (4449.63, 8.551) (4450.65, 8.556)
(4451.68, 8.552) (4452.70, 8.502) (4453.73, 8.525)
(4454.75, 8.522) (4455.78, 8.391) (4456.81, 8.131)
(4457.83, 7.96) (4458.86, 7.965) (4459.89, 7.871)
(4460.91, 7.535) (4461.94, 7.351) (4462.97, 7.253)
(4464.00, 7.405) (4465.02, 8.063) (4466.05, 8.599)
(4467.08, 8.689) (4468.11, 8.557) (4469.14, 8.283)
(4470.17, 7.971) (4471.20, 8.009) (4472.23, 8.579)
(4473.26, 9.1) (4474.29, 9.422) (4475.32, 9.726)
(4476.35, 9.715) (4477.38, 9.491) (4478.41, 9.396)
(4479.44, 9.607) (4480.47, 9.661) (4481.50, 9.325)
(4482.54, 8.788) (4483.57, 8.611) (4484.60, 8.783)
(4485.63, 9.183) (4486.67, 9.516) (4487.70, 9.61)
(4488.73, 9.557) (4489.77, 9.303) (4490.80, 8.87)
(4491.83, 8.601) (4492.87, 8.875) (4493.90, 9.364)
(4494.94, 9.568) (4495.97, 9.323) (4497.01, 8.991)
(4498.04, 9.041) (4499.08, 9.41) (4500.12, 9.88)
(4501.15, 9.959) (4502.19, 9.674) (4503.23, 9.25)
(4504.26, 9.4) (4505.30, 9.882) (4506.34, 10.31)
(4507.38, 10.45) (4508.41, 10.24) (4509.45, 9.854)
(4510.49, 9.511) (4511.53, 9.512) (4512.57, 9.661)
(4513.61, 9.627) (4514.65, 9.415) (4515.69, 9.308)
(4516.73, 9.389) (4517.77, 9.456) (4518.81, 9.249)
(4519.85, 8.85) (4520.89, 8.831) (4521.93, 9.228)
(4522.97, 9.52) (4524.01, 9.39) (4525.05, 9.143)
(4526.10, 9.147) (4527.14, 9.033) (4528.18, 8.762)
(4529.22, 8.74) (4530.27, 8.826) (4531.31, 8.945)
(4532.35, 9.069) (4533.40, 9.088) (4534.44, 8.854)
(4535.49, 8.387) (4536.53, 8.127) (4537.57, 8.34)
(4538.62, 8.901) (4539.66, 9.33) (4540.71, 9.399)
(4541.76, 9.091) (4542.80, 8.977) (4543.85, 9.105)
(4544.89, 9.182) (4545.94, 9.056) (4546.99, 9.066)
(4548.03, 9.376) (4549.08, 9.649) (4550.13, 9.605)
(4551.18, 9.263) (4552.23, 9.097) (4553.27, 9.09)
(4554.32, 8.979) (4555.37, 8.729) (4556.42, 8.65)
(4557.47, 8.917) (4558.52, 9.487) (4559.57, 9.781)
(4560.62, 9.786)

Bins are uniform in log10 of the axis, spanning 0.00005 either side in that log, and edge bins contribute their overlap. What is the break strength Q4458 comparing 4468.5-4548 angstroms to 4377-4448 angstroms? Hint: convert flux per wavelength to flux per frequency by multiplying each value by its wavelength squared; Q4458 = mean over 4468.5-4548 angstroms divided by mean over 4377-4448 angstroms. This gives 1.18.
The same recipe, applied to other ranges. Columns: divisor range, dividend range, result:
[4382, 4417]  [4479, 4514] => 1.25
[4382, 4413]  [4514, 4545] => 1.23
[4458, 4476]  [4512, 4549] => 1.13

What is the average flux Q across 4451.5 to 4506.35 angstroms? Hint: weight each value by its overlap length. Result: 8.88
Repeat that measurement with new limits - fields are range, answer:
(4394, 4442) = 8.31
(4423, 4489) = 8.56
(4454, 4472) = 8.05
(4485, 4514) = 9.51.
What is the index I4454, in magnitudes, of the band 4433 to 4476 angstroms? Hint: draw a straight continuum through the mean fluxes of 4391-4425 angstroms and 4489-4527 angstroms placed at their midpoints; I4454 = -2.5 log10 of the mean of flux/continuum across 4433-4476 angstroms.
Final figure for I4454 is 0.050 mag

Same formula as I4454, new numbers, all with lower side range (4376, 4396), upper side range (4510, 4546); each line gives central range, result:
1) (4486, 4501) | -0.065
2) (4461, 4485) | -0.017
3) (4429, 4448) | -0.026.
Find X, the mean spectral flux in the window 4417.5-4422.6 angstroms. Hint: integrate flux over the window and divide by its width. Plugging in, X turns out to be 8.2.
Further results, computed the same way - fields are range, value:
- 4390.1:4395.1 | 7.75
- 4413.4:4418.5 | 8.52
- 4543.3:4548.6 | 9.16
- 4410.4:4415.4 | 8.11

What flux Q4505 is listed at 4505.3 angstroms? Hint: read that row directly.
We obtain 9.882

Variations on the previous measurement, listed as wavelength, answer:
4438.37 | 8.084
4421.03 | 8.533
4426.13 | 8.594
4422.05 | 8.759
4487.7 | 9.61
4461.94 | 7.351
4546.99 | 9.066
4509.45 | 9.854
